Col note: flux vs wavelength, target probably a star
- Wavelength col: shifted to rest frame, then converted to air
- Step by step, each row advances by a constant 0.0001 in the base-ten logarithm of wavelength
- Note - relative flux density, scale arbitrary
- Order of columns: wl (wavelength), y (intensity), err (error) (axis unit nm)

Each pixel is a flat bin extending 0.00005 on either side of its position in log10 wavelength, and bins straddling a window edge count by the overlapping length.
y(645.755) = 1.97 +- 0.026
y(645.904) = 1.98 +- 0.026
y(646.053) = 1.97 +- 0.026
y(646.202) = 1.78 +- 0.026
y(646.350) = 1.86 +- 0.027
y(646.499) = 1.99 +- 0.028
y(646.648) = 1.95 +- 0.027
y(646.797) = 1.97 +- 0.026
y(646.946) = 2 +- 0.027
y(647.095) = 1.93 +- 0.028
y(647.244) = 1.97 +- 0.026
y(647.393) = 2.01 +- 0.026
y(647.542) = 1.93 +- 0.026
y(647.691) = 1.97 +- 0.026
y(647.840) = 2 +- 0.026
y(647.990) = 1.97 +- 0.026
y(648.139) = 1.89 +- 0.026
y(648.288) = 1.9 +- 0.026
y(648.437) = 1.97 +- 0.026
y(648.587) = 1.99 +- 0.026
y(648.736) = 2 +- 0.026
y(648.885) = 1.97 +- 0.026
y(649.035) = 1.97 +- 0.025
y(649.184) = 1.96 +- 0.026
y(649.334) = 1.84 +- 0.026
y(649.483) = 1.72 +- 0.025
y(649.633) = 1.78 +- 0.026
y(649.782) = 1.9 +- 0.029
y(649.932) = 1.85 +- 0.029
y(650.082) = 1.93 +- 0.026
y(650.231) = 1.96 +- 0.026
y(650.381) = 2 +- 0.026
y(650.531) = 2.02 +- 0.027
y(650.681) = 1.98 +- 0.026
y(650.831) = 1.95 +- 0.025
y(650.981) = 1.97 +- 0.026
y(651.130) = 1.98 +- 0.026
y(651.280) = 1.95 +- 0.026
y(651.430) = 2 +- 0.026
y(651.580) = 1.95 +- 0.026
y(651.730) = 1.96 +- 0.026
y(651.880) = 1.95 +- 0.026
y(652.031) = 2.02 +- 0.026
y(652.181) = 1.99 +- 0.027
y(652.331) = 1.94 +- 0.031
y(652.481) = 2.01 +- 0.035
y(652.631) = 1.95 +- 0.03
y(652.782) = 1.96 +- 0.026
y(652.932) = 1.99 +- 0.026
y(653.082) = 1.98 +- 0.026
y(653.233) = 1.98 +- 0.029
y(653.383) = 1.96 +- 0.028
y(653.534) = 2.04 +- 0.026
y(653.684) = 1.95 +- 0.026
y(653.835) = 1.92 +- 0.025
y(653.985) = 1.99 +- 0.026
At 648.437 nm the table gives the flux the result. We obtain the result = 1.97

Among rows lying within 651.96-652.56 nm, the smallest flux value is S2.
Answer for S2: 1.94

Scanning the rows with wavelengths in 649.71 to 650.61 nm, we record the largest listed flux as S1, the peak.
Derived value 2.02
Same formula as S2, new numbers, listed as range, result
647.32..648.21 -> 1.89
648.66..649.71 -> 1.72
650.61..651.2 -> 1.95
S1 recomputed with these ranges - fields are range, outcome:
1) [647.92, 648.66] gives 1.99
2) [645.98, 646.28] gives 1.97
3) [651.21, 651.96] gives 2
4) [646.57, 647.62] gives 2.01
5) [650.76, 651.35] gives 1.98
